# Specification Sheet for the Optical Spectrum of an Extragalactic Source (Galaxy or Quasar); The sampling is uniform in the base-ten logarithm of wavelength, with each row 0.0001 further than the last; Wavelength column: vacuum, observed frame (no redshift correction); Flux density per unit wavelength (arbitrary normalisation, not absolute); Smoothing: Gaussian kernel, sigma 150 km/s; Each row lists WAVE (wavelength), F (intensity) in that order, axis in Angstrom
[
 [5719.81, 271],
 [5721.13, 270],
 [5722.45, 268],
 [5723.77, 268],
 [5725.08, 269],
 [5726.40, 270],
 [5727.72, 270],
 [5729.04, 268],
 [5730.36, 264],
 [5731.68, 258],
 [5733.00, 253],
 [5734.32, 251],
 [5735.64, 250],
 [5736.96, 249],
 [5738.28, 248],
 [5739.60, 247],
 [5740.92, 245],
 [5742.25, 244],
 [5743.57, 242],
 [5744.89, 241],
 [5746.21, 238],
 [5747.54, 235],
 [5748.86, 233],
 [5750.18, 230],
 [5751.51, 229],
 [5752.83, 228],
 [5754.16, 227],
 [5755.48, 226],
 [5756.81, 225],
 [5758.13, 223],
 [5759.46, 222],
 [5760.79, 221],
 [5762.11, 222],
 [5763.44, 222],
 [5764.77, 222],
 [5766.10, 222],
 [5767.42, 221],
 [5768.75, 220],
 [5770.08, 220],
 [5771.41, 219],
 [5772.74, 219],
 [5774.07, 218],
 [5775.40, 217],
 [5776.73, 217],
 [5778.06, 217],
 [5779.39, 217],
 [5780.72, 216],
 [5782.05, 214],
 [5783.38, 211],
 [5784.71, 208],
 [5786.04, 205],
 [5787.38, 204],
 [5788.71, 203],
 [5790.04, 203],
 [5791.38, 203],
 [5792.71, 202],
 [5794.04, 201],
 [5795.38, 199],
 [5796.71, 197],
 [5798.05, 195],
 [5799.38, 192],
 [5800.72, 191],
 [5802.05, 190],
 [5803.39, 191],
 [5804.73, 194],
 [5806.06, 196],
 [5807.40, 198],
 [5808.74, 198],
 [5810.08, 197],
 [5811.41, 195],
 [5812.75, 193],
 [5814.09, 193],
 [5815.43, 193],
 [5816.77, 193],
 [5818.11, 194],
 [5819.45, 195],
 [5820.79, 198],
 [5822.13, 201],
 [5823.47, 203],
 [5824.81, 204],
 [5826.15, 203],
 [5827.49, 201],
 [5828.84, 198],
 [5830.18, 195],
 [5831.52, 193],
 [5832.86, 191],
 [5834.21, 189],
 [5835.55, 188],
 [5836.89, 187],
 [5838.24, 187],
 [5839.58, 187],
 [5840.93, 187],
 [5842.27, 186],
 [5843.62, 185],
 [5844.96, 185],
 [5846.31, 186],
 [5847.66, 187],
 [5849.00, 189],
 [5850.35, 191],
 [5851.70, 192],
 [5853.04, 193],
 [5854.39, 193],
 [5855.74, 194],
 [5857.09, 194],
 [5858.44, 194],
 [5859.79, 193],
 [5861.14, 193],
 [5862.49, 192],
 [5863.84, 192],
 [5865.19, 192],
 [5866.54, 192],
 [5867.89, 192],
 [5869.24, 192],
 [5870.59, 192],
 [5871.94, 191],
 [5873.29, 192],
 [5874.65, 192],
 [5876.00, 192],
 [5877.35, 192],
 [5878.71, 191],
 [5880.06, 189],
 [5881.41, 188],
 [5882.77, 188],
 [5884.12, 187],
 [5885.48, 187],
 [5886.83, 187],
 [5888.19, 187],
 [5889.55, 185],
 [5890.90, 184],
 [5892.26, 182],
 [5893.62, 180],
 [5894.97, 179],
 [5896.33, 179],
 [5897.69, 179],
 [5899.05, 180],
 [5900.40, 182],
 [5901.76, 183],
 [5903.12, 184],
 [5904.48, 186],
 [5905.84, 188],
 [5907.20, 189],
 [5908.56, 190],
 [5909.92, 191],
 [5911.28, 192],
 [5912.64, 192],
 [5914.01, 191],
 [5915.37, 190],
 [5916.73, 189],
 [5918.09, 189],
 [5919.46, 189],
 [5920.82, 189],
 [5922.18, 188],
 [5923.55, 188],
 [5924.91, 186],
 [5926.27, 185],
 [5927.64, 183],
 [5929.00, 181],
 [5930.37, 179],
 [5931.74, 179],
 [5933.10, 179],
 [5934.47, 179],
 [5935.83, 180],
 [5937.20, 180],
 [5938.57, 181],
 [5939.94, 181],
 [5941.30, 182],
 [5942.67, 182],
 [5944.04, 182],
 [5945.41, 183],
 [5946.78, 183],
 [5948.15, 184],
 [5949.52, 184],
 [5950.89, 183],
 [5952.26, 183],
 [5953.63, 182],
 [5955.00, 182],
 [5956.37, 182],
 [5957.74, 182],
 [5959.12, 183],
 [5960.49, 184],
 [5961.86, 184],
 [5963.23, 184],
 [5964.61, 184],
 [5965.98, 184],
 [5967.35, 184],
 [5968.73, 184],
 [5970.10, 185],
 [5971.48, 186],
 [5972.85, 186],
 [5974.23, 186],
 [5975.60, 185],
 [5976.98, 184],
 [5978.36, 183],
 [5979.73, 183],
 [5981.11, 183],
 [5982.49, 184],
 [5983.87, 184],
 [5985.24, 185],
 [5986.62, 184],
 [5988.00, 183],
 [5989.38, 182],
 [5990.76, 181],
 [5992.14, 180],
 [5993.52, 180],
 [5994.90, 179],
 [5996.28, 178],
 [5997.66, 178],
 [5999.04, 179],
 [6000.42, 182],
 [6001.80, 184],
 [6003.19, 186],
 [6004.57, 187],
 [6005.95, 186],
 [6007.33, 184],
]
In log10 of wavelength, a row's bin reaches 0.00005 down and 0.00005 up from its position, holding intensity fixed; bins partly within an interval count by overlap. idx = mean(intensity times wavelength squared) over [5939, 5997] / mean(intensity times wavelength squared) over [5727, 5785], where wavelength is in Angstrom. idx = 0.8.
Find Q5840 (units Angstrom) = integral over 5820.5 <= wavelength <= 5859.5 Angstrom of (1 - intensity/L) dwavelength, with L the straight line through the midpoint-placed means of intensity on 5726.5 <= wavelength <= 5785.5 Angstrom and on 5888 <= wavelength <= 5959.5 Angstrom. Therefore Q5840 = 2.91 Angstrom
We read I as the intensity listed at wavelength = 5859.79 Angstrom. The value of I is 193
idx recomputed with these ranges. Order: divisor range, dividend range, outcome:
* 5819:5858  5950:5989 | 1.00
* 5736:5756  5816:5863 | 0.84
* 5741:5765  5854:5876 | 0.87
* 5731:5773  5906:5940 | 0.85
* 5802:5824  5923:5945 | 0.97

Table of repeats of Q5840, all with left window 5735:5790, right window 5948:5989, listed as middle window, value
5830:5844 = 1.4 Angstrom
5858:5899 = 2.7 Angstrom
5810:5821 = 1.0 Angstrom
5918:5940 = 1.0 Angstrom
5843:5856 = 1.1 Angstrom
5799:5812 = 1.3 Angstrom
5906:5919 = 0.3 Angstrom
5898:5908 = 0.6 Angstrom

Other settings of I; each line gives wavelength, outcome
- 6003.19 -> 186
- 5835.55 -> 188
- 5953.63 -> 182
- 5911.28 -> 192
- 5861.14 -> 193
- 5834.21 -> 189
